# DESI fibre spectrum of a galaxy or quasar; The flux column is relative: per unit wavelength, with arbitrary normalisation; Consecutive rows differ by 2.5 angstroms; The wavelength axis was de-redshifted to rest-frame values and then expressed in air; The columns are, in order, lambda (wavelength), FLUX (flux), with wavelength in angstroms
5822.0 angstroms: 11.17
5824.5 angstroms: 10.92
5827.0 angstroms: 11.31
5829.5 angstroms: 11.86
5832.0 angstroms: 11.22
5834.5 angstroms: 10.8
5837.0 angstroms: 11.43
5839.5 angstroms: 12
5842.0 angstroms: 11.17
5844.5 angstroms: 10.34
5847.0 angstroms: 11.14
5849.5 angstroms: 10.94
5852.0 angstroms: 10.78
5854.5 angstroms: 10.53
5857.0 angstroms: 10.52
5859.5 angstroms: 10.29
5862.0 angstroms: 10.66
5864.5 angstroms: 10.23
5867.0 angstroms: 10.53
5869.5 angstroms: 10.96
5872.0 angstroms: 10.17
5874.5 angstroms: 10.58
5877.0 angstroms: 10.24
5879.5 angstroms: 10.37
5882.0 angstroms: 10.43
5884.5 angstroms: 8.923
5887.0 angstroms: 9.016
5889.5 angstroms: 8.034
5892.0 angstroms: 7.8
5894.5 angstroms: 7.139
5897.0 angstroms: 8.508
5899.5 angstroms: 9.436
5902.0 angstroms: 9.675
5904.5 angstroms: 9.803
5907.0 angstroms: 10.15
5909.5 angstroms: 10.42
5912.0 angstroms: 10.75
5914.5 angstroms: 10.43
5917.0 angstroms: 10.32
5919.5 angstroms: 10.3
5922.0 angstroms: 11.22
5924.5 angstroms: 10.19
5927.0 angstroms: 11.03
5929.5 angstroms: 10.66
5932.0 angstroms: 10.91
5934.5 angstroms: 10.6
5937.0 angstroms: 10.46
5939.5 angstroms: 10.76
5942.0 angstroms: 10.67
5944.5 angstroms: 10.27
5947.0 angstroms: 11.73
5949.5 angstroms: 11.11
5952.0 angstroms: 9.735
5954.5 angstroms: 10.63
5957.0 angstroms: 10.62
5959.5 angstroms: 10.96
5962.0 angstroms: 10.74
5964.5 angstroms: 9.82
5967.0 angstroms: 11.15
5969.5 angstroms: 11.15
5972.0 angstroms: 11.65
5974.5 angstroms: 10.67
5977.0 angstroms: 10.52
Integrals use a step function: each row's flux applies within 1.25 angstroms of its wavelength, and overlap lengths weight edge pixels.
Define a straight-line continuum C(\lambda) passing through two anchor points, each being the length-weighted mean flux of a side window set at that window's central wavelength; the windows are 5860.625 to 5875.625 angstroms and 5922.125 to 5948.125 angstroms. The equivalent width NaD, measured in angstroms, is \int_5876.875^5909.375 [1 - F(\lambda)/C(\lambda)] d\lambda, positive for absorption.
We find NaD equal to 4.30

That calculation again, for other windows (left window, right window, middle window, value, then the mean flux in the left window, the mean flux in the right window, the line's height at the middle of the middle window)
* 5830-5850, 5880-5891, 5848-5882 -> -1.61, 11.2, 9.16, 10.1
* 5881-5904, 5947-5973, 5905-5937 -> -3.08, 8.79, 10.8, 9.64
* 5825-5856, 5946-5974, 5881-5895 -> 3.06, 11.1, 10.8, 11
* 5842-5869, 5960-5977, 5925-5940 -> 0.09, 10.6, 10.8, 10.8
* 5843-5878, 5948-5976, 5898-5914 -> 0.93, 10.6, 10.8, 10.7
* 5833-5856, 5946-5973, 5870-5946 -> 6.40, 11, 10.8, 10.9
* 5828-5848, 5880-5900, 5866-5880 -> -1.40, 11.2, 8.7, 9.53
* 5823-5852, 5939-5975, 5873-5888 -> 1.48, 11.2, 10.8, 11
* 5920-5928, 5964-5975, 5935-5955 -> 0.35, 10.8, 11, 10.9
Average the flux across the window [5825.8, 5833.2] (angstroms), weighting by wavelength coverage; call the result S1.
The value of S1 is 11.5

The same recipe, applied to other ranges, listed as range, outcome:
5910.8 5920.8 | 10.5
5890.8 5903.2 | 8.51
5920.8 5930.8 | 10.8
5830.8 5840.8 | 11.4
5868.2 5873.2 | 10.6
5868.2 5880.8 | 10.5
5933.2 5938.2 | 10.5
